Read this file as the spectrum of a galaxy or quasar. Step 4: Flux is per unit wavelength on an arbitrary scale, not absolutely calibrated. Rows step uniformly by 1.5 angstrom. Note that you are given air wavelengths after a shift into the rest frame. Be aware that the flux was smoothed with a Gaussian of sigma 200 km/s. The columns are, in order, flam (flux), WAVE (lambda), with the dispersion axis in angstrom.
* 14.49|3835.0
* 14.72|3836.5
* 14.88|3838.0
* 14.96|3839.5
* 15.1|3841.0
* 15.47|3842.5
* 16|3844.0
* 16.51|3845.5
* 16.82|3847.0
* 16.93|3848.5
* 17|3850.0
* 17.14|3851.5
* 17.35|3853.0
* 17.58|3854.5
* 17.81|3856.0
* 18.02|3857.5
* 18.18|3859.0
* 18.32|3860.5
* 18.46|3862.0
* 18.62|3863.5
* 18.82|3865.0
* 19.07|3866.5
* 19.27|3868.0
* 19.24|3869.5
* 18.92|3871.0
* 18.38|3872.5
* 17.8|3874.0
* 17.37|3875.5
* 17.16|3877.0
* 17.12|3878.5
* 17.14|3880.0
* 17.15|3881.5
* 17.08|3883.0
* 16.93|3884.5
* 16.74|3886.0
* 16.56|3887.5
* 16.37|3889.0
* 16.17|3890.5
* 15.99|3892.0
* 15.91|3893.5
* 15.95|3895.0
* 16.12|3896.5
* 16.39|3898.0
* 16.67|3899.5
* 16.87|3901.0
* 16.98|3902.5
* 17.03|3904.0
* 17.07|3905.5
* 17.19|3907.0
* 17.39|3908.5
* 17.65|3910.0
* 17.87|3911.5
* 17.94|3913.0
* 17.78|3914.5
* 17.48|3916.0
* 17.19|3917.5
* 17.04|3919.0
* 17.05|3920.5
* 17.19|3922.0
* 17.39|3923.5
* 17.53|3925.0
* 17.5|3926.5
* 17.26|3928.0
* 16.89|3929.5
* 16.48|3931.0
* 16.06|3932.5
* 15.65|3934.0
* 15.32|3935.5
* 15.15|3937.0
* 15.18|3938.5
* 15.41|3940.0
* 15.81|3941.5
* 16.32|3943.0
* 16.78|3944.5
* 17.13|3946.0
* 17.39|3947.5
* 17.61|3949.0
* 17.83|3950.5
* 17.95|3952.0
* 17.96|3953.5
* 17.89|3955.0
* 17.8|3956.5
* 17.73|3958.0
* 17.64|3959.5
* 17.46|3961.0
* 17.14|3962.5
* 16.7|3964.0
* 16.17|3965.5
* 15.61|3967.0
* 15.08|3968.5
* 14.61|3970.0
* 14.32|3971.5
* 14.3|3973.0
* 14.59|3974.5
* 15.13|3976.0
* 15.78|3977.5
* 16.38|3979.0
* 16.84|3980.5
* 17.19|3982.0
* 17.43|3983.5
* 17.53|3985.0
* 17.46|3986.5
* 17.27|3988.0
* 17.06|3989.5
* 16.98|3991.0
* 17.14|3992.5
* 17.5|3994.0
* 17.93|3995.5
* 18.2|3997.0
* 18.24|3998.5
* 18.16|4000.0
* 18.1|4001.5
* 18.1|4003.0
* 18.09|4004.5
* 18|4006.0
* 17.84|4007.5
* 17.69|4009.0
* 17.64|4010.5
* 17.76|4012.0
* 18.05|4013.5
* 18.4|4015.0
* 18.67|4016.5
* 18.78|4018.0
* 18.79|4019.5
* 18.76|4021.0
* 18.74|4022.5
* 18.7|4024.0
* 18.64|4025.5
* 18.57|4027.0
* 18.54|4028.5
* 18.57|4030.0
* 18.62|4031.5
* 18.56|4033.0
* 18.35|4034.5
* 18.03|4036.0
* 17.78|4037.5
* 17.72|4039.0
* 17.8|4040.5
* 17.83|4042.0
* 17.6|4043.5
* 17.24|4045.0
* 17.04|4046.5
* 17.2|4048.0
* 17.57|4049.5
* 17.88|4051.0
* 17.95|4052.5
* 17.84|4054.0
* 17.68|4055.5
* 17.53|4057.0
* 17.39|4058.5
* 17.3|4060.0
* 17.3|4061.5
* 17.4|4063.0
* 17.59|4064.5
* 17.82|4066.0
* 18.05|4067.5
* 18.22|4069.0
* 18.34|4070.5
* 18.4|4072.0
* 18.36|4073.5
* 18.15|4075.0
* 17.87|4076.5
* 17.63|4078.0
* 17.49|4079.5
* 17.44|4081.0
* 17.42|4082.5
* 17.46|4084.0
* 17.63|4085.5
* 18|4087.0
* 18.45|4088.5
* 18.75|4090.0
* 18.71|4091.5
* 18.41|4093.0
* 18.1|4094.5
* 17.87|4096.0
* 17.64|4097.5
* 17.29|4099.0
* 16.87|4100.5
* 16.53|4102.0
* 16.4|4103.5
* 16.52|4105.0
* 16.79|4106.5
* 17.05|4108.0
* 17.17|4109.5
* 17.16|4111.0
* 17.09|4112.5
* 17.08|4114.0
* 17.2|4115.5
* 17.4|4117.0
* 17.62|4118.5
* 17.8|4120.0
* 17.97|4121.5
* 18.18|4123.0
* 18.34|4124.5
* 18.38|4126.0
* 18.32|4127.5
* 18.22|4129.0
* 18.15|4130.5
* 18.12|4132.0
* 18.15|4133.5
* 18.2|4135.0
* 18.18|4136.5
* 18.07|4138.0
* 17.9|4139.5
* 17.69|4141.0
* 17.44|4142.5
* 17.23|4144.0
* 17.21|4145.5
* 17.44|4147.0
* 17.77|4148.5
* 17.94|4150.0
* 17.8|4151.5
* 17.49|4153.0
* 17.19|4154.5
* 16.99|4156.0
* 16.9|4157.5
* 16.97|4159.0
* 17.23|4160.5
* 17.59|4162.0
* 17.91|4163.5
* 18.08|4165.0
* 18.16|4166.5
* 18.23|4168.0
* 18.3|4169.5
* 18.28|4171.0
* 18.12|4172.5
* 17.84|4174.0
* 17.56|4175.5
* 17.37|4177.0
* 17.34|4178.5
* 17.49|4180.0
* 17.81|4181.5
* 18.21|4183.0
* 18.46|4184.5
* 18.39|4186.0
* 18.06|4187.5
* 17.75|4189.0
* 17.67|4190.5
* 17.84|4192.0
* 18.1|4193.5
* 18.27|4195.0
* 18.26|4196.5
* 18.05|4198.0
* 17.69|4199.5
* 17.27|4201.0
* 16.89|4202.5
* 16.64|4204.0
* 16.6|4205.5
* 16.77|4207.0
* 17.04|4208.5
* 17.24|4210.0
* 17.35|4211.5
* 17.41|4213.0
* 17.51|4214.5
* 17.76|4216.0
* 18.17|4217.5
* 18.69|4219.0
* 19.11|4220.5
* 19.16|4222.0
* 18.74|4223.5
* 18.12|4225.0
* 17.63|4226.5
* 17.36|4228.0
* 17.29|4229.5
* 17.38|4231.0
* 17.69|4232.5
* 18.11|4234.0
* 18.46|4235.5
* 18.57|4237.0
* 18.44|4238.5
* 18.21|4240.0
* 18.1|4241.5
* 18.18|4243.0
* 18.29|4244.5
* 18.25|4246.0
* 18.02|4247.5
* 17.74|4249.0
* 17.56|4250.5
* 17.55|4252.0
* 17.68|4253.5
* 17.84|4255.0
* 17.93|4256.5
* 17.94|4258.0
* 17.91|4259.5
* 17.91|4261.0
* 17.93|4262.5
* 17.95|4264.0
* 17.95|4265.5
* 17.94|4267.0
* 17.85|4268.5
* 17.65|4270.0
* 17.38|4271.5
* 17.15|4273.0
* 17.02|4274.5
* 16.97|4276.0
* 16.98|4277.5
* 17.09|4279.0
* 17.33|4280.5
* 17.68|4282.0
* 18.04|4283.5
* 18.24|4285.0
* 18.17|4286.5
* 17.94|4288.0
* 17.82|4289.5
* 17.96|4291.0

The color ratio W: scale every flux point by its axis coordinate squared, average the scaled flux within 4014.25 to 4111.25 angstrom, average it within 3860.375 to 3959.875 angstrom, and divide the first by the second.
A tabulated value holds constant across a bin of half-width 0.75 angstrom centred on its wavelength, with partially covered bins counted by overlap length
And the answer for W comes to 1.12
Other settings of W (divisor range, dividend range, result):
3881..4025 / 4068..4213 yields 1.14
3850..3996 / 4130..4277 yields 1.20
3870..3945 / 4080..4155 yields 1.16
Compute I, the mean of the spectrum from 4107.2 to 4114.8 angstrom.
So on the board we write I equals 17.1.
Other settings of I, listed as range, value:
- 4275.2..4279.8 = 17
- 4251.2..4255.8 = 17.7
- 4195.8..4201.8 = 17.8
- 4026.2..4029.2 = 18.6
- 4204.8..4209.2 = 16.8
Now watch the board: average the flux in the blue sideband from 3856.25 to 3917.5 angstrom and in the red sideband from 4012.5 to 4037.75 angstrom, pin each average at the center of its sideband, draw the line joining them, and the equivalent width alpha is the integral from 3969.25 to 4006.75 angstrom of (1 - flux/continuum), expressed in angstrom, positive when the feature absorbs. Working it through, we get 2.7 angstrom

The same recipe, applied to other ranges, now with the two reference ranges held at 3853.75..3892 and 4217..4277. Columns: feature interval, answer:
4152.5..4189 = 0.30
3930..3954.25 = 1.73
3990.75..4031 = -0.85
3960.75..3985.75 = 2.54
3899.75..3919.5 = 0.47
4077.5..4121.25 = 0.91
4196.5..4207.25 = 0.41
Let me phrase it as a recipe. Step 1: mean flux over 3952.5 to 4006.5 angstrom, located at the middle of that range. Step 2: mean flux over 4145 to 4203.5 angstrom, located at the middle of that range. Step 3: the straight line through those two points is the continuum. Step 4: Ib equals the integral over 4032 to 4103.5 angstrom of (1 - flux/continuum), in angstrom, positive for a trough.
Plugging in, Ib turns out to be -1.9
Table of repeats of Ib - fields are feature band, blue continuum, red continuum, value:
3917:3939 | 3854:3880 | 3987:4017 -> 1.8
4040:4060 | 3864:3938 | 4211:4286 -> -0.1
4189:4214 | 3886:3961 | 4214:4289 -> 0.4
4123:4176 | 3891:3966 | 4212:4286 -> -0.7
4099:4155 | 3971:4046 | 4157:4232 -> 0.5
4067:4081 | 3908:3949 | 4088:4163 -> -0.5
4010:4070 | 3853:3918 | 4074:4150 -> -1.3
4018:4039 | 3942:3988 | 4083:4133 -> -1.7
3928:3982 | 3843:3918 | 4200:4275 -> 3.3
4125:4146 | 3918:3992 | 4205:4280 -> -0.7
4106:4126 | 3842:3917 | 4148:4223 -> 0.2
